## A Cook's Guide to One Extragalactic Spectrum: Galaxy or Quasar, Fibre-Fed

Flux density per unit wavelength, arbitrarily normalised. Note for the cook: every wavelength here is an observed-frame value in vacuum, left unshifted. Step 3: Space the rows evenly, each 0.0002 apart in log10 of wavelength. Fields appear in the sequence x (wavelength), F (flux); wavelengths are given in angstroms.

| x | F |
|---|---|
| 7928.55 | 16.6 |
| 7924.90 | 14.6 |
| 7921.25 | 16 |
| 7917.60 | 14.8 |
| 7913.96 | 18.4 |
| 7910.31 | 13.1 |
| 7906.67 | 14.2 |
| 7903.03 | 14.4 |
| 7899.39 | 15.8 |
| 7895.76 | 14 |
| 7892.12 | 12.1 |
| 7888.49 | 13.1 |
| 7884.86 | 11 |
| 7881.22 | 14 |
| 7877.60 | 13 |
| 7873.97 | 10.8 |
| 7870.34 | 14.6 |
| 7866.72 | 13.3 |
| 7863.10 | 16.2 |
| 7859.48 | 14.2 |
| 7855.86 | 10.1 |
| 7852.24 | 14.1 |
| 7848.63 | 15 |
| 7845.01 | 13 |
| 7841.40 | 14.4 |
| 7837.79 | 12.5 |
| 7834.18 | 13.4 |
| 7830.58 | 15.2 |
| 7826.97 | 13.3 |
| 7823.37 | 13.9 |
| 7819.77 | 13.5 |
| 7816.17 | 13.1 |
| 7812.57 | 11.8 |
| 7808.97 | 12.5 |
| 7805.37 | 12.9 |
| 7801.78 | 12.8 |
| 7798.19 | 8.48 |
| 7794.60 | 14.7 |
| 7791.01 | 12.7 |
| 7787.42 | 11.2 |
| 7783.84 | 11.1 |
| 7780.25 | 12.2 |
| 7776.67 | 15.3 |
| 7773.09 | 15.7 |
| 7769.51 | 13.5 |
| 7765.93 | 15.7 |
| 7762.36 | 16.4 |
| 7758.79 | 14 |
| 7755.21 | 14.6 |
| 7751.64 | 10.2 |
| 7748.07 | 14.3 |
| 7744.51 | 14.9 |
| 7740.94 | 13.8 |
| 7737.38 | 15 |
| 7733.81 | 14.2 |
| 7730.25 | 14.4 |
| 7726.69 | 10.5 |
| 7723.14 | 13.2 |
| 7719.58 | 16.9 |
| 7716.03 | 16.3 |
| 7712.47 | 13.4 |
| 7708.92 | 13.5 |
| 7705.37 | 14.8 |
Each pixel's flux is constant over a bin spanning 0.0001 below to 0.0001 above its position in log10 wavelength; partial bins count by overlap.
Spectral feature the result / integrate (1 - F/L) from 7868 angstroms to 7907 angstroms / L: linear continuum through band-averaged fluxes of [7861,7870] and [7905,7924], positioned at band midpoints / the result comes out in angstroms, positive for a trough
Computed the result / 4.3 angstroms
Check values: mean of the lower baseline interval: 14.7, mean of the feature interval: 13.3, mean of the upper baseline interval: 15.3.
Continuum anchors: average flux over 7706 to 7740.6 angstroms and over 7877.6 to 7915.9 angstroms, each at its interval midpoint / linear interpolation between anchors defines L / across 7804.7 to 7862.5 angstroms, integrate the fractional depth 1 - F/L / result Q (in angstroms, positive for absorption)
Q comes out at 2.7 angstroms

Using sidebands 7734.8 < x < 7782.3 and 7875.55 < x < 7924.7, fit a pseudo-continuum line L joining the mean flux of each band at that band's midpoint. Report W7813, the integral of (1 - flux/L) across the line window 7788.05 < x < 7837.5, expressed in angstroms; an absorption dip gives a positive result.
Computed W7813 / 4.6 angstroms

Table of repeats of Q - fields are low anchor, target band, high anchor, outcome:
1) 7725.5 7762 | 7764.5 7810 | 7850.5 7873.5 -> 2.4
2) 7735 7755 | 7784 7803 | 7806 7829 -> 2.0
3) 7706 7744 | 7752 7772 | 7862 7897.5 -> -0.9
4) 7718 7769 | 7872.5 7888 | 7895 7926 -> 2.7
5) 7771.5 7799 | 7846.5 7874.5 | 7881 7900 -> -1.4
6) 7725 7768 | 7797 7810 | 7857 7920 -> 2.0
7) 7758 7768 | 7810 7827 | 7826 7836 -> 1.4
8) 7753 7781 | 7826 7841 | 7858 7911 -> 0.4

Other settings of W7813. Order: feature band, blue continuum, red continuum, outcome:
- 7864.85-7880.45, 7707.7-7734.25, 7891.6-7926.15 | 1.8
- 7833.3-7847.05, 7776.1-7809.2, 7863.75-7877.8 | -0.6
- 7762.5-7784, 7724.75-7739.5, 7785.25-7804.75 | -3.0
